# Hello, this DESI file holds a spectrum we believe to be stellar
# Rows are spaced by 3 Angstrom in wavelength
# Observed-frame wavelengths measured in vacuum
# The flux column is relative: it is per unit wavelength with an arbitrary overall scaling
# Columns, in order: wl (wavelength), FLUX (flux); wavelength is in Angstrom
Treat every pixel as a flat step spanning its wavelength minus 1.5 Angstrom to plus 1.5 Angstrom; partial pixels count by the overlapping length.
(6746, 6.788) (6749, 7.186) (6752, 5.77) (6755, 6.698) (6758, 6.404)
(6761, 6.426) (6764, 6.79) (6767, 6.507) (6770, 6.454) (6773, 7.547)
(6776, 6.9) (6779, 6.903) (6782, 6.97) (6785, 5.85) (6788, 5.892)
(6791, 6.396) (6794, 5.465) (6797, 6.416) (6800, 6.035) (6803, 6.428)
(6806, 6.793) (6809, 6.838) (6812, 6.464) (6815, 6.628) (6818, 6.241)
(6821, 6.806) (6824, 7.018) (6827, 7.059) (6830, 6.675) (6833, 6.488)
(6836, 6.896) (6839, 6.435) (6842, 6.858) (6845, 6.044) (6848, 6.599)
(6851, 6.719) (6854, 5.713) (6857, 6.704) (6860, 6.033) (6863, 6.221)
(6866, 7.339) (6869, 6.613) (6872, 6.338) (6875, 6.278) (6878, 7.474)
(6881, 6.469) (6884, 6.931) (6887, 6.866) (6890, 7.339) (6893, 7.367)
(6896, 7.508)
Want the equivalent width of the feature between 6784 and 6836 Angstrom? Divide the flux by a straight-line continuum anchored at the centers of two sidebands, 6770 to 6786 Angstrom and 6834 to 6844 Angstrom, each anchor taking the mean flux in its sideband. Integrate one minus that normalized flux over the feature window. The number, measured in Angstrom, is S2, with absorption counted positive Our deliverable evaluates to 2.2 Angstrom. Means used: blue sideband 6.83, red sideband 6.68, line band 6.46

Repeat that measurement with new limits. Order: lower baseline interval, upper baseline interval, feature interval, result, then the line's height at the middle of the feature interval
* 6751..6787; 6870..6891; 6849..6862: 0.87 Angstrom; 6.75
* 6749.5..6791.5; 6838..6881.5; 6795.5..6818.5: 0.18 Angstrom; 6.54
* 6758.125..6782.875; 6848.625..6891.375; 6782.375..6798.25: 1.62 Angstrom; 6.76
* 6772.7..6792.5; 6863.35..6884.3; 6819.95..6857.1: 0.37 Angstrom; 6.68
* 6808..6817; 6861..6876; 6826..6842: -0.31 Angstrom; 6.59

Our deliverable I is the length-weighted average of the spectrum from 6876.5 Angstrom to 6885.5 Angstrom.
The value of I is 6.96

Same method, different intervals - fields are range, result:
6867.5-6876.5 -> 6.41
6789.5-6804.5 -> 6.15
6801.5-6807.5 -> 6.61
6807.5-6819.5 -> 6.54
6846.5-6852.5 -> 6.66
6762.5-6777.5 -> 6.84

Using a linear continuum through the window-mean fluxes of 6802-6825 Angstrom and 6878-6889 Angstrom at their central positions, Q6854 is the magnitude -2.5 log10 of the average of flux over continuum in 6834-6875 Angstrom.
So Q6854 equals 0.05 mag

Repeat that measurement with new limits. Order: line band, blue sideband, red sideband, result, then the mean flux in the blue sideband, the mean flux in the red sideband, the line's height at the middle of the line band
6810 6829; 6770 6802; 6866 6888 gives -0.02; 6.44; 6.75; 6.55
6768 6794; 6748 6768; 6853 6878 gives 0.00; 6.52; 6.48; 6.52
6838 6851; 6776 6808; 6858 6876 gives -0.01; 6.35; 6.48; 6.44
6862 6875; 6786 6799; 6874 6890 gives 0.02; 6.03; 6.87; 6.74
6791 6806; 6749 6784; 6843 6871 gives 0.07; 6.68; 6.45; 6.6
